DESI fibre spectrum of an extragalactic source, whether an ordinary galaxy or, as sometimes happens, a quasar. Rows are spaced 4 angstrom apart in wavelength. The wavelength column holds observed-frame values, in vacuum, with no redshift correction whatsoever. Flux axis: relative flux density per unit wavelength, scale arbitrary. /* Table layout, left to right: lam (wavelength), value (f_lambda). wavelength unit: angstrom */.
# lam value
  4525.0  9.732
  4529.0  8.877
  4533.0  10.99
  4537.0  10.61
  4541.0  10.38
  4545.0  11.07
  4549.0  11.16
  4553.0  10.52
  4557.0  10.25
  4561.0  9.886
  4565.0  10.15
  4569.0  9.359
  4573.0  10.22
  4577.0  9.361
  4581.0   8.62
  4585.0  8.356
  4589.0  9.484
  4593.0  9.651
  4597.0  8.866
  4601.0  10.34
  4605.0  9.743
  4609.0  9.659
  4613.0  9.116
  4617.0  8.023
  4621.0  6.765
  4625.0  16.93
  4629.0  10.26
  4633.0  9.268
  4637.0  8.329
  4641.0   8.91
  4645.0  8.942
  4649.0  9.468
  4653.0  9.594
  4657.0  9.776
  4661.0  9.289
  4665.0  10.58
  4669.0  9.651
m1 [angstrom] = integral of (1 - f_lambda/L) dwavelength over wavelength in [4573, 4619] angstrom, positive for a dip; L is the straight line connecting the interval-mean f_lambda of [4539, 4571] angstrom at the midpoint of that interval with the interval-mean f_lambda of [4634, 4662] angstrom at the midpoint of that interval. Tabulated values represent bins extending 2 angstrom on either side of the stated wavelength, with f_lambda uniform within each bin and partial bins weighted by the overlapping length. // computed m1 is 2.8 angstrom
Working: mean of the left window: 10.3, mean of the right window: 9.19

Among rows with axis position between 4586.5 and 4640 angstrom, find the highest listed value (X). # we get 16.93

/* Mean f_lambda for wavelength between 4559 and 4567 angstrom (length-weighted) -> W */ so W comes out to 10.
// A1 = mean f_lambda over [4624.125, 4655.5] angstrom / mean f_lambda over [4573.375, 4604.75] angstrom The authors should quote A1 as 1.1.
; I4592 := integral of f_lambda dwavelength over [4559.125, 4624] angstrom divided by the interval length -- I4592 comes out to 9.34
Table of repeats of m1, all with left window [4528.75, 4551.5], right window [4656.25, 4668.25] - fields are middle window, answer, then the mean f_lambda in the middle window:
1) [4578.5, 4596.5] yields 2.3 angstrom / 9.02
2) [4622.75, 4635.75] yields -2.3 angstrom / 11.8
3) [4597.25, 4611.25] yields 0.6 angstrom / 9.77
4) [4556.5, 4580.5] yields 1.6 angstrom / 9.77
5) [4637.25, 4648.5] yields 1.2 angstrom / 8.91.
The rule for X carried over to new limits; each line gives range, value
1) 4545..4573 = 11.16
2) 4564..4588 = 10.22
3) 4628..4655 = 10.26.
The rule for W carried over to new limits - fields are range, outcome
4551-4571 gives 10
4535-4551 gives 10.8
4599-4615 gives 9.71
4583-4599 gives 9.09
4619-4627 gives 11.8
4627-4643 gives 9.19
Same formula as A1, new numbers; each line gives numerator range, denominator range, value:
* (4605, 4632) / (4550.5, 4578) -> 1.01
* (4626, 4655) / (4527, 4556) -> 0.91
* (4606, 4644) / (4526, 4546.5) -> 0.94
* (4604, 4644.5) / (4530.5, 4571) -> 0.93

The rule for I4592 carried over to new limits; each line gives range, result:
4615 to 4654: 9.65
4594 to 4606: 9.64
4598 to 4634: 10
